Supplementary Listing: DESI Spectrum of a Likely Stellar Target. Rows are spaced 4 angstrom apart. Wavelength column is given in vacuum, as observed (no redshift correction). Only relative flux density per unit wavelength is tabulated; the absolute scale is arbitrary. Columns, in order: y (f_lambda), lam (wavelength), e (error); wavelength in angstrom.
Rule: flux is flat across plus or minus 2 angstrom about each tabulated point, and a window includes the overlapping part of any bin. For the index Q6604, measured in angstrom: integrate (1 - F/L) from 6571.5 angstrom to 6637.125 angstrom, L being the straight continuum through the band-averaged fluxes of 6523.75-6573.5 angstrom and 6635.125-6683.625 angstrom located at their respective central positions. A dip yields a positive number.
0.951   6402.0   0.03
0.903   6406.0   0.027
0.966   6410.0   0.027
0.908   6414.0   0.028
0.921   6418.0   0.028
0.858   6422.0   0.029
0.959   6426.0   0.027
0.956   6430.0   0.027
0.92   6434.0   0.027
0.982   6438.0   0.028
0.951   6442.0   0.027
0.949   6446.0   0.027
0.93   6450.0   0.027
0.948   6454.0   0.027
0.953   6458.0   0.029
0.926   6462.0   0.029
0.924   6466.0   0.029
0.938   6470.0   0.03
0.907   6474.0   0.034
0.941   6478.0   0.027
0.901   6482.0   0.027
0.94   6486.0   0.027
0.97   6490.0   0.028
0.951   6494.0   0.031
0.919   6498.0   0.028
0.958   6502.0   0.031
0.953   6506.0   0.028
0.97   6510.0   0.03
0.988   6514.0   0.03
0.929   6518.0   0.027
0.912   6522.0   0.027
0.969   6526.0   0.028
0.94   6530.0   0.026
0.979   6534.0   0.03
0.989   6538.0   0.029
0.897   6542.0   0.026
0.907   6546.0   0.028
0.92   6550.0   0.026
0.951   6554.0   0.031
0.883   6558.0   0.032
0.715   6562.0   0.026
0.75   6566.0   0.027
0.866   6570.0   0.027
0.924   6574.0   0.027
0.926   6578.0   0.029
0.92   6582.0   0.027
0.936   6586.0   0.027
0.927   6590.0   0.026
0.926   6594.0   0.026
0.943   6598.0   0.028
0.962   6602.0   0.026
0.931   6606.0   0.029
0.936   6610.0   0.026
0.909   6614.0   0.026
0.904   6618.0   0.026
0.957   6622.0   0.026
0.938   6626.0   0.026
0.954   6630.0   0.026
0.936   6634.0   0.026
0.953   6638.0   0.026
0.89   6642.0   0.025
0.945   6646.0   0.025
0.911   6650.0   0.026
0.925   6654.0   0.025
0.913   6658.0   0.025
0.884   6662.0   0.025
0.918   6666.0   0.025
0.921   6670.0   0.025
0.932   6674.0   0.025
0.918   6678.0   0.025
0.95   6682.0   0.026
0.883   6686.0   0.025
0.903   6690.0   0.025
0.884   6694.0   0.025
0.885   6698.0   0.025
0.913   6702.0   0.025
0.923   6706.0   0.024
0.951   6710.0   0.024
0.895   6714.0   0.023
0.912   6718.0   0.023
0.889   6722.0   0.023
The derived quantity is -1.65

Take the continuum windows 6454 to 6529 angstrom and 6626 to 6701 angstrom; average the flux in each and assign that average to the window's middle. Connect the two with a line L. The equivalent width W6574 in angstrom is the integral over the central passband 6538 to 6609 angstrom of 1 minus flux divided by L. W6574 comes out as 2.1 angstrom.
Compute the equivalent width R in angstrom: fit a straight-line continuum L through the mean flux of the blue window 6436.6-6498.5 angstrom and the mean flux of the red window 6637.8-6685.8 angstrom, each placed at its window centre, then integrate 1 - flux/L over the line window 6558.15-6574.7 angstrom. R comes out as 2.1 angstrom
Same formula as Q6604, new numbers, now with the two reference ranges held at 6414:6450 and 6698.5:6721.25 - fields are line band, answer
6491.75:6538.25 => -1.23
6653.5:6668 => 0.16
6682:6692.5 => 0.15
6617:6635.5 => -0.38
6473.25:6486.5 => 0.14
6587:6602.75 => -0.24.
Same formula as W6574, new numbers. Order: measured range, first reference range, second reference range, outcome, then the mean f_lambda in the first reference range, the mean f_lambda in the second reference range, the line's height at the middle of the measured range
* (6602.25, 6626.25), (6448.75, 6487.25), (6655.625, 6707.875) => -0.4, 0.931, 0.91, 0.916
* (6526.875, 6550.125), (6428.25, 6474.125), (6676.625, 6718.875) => -0.3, 0.942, 0.91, 0.931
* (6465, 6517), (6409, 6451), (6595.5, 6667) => -0.5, 0.936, 0.928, 0.934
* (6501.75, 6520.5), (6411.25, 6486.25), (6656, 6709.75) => -0.6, 0.932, 0.911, 0.927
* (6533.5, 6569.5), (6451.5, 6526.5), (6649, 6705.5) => 1.9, 0.941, 0.91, 0.931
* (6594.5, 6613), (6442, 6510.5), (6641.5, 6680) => -0.3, 0.94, 0.917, 0.924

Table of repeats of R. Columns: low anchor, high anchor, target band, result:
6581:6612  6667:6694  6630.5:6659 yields -0.1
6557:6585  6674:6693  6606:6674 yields -2.5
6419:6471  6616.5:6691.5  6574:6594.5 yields 0.0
